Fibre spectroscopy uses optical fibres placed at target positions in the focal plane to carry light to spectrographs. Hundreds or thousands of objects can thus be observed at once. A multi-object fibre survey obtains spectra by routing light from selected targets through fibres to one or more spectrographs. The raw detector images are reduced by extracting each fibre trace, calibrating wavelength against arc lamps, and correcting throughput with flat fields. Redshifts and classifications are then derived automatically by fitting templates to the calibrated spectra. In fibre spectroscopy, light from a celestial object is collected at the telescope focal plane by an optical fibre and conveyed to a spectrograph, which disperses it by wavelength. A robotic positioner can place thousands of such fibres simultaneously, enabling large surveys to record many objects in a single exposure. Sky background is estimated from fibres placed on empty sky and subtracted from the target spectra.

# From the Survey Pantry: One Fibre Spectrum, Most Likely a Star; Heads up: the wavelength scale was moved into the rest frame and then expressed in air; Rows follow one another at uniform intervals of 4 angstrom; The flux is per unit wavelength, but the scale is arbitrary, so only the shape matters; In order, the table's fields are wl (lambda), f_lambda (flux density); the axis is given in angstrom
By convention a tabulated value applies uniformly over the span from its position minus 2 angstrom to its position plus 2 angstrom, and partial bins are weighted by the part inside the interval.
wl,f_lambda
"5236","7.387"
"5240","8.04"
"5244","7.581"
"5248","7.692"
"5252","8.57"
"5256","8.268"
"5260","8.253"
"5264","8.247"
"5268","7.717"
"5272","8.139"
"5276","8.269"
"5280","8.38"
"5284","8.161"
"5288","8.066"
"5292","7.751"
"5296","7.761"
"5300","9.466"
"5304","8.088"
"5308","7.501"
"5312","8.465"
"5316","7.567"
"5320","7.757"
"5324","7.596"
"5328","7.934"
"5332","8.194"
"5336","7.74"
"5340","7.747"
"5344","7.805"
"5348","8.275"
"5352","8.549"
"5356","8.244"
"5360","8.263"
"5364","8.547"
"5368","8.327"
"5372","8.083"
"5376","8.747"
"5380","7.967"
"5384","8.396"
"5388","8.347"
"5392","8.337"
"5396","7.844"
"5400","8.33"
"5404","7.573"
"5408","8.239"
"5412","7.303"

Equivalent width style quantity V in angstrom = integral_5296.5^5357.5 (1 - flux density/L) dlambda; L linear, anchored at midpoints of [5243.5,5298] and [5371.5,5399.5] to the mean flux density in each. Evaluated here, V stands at 0.8 angstrom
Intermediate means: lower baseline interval 8.07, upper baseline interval 8.26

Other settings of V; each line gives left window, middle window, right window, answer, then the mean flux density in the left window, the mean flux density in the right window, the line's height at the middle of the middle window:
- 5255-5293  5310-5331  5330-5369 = 0.7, 8.13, 8.17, 8.15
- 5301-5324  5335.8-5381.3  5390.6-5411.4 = -1.4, 7.92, 8.01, 7.96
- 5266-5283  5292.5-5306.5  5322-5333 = -0.6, 8.13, 7.88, 8.01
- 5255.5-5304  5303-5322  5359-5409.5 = 0.8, 8.2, 8.23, 8.21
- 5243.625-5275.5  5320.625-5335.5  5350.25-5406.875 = 0.6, 8.09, 8.25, 8.18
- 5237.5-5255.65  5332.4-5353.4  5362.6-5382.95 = 0.6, 7.98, 8.33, 8.25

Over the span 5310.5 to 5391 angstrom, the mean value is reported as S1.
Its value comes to 8.13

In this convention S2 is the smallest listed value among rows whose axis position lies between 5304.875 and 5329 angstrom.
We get 7.501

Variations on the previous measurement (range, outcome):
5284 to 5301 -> 7.751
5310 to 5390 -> 7.567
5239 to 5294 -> 7.581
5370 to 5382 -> 7.967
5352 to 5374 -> 8.083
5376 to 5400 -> 7.844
